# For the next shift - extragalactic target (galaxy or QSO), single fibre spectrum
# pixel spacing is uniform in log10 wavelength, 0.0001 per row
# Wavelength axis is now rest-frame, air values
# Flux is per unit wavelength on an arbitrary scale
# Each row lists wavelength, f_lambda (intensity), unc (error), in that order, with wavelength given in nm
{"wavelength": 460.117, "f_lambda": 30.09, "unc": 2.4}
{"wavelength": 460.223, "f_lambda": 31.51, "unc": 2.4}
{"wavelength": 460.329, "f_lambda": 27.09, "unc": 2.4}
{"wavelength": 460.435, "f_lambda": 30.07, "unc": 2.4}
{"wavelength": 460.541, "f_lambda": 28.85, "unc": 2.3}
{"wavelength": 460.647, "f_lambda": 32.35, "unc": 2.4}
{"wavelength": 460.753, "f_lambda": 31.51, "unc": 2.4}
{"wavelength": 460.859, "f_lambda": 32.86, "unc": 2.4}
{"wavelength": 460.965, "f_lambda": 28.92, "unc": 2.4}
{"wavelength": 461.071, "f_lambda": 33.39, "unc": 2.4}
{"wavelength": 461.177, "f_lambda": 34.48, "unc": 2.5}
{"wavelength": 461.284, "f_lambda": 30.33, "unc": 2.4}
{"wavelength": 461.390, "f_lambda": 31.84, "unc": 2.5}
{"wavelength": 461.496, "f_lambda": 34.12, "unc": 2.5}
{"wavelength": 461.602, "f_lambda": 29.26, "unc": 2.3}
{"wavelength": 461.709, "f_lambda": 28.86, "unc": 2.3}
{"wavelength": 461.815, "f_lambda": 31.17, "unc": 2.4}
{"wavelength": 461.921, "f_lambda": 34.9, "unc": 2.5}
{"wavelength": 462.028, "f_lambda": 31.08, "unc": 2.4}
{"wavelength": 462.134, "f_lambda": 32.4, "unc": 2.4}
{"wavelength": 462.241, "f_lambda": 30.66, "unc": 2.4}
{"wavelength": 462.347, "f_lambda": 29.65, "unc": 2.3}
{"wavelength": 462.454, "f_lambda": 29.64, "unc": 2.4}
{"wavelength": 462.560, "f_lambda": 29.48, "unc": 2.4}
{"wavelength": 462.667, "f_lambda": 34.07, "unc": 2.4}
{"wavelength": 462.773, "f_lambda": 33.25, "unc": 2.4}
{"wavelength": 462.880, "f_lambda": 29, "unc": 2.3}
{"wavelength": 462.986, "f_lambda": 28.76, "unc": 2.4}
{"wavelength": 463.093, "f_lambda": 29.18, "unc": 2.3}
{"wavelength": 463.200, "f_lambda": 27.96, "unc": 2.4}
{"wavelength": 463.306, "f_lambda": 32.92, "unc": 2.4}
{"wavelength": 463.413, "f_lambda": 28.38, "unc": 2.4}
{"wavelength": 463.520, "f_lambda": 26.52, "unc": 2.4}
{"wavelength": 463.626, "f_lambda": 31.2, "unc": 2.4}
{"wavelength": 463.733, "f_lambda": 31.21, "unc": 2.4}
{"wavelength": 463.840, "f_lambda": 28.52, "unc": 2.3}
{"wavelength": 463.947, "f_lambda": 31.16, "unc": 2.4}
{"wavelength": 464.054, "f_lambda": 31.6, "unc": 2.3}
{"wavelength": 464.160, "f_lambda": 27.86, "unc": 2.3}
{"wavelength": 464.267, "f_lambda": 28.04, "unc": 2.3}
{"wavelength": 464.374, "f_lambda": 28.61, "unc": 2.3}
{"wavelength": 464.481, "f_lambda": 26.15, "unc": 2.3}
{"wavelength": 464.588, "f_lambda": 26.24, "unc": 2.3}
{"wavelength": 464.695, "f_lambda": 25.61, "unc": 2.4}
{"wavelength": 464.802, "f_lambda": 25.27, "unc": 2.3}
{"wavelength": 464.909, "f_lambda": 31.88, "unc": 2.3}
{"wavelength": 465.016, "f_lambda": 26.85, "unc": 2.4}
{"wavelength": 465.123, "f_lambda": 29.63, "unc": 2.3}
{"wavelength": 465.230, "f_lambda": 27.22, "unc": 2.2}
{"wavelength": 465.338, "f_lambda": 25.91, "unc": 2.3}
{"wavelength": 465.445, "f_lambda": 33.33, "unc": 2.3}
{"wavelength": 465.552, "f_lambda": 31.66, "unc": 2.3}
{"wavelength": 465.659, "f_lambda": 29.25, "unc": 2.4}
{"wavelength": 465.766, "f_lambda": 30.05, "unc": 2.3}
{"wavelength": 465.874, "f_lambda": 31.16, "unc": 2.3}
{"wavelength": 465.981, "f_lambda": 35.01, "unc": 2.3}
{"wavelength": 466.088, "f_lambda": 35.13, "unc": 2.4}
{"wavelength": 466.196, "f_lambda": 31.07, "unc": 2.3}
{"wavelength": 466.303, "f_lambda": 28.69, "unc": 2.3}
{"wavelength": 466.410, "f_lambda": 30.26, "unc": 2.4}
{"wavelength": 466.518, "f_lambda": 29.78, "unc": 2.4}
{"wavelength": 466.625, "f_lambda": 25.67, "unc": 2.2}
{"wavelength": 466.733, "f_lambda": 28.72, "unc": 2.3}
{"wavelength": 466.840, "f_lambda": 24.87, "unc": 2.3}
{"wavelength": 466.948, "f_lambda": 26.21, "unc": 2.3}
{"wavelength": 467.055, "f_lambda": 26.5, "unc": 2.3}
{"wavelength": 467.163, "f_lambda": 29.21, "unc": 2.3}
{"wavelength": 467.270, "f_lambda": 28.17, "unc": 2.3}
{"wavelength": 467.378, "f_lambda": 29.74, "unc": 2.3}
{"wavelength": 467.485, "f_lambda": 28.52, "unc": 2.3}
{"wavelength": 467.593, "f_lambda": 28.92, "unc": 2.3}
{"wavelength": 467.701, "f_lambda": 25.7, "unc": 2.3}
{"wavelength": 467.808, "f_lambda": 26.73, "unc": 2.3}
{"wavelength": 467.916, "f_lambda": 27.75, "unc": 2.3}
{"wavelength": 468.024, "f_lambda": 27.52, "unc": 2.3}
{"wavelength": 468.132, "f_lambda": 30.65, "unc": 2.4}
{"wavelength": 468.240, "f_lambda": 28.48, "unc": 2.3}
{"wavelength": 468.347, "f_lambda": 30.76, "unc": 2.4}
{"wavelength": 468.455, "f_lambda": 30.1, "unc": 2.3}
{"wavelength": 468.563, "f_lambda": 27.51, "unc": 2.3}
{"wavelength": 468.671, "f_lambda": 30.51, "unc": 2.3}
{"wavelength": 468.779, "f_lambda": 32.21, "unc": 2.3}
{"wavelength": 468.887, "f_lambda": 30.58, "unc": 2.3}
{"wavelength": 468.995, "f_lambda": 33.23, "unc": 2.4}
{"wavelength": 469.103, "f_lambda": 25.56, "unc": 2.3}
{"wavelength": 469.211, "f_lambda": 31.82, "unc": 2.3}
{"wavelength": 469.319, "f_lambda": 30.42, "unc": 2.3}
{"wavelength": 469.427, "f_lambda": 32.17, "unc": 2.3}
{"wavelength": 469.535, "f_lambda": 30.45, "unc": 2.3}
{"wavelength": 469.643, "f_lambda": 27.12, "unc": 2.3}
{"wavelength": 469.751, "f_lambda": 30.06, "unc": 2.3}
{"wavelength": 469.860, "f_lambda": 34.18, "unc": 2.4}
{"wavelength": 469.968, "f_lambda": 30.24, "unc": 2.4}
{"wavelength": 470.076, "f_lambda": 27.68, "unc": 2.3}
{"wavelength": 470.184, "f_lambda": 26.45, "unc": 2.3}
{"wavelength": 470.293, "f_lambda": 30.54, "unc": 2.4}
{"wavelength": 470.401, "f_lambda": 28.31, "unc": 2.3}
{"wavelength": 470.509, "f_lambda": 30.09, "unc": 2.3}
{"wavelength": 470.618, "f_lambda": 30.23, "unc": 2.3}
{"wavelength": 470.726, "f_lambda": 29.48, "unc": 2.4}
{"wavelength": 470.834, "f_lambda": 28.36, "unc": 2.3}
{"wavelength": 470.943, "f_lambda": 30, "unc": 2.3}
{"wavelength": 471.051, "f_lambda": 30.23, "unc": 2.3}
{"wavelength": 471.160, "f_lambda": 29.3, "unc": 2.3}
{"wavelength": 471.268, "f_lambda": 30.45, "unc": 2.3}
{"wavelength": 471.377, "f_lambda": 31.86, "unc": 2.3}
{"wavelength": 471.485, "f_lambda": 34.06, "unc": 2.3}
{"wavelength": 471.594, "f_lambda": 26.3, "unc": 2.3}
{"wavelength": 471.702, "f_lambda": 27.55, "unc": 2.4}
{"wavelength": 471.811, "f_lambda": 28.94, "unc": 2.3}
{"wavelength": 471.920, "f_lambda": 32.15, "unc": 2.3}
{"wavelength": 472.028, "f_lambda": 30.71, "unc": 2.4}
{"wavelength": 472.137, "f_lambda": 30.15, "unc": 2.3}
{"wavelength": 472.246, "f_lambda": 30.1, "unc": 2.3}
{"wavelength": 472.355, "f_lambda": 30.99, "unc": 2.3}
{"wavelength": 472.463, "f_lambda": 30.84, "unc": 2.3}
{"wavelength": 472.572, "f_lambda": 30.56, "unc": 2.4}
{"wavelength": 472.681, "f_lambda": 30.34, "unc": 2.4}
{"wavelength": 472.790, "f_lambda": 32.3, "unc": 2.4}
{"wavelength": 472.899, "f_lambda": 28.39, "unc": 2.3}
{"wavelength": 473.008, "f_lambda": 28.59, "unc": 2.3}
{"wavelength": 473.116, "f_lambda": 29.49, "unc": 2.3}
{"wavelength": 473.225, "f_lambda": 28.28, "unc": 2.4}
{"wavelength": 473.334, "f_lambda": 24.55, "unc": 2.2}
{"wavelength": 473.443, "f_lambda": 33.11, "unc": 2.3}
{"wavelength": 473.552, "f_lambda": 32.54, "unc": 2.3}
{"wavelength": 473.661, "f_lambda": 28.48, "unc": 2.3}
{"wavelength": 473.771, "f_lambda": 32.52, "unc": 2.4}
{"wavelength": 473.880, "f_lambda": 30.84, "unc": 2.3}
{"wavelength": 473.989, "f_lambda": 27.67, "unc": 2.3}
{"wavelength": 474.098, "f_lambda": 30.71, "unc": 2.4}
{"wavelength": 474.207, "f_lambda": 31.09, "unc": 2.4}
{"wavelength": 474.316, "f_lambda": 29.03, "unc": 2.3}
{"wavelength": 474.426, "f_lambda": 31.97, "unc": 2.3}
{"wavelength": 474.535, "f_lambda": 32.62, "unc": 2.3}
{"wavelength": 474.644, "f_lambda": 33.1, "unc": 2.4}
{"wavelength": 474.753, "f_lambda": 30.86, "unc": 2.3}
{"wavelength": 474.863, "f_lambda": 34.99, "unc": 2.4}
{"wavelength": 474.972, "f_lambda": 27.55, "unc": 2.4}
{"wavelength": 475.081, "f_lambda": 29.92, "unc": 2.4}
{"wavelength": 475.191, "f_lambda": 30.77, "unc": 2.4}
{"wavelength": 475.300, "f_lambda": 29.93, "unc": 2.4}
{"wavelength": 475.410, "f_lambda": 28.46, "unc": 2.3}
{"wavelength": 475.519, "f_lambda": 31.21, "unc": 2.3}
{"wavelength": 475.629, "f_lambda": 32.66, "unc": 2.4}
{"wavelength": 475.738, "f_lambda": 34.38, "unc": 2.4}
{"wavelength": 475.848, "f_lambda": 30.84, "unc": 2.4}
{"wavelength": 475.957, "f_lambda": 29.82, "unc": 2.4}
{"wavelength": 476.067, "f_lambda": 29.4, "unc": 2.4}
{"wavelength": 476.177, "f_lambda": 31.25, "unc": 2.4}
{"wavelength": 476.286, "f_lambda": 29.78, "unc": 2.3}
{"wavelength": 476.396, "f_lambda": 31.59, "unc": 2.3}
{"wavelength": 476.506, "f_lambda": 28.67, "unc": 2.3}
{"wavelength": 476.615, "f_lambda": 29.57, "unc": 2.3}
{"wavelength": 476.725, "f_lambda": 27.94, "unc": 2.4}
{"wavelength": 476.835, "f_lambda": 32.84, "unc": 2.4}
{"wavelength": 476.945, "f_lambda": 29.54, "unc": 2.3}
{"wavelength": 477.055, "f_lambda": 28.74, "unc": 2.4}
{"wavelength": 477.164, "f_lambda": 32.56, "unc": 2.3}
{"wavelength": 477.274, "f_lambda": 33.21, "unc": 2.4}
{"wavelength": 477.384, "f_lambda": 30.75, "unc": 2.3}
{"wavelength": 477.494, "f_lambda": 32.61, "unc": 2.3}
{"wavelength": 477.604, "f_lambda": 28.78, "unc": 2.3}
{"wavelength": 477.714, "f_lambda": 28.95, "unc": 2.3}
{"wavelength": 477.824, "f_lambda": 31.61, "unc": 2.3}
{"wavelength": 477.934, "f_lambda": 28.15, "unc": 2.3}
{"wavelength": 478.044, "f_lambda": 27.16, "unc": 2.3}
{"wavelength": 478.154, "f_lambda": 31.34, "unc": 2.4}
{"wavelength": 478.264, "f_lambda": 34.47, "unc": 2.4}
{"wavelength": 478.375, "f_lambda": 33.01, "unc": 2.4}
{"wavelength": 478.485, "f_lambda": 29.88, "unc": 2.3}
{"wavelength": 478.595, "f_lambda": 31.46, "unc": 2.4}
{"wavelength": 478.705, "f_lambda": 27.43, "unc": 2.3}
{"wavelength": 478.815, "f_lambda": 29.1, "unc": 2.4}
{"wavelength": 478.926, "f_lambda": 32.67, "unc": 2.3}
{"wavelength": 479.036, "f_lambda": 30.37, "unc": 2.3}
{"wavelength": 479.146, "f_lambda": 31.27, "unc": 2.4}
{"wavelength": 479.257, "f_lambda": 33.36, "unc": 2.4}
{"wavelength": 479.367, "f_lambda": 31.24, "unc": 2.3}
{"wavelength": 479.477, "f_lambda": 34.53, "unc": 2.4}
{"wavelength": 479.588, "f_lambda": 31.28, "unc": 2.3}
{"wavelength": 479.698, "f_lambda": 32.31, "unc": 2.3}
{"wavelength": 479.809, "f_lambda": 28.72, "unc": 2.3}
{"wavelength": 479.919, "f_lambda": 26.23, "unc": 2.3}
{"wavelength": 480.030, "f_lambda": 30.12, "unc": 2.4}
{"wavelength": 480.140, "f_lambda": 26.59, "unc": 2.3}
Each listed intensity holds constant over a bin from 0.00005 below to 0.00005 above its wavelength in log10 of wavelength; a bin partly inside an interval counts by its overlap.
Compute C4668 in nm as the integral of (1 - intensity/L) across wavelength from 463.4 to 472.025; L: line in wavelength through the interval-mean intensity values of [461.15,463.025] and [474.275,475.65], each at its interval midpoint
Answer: 0.50 nm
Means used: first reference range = 31.2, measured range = 29.3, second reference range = 31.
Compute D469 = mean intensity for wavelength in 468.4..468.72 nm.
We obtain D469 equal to 29.3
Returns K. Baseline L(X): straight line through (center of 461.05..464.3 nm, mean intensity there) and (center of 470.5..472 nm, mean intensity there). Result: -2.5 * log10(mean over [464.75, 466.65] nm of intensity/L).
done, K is 0.02 mag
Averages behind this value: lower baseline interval 30.7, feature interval 29.9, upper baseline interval 29.9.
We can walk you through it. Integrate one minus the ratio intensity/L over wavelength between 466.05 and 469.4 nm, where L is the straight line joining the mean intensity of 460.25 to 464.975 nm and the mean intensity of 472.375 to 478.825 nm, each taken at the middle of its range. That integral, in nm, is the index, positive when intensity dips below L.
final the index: 0.13 nm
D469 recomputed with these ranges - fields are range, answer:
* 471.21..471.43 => 31.1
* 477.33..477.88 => 30.5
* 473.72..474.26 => 30.6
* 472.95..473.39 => 27.8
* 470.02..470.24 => 27.1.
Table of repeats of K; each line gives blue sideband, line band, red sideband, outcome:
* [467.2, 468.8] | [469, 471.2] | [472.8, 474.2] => -0.02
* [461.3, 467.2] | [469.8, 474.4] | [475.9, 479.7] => 0.01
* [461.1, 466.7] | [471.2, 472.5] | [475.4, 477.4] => 0.01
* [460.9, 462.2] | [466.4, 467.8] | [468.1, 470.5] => 0.10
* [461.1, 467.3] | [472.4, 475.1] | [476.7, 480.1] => 0.00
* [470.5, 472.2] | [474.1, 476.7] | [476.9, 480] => -0.01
